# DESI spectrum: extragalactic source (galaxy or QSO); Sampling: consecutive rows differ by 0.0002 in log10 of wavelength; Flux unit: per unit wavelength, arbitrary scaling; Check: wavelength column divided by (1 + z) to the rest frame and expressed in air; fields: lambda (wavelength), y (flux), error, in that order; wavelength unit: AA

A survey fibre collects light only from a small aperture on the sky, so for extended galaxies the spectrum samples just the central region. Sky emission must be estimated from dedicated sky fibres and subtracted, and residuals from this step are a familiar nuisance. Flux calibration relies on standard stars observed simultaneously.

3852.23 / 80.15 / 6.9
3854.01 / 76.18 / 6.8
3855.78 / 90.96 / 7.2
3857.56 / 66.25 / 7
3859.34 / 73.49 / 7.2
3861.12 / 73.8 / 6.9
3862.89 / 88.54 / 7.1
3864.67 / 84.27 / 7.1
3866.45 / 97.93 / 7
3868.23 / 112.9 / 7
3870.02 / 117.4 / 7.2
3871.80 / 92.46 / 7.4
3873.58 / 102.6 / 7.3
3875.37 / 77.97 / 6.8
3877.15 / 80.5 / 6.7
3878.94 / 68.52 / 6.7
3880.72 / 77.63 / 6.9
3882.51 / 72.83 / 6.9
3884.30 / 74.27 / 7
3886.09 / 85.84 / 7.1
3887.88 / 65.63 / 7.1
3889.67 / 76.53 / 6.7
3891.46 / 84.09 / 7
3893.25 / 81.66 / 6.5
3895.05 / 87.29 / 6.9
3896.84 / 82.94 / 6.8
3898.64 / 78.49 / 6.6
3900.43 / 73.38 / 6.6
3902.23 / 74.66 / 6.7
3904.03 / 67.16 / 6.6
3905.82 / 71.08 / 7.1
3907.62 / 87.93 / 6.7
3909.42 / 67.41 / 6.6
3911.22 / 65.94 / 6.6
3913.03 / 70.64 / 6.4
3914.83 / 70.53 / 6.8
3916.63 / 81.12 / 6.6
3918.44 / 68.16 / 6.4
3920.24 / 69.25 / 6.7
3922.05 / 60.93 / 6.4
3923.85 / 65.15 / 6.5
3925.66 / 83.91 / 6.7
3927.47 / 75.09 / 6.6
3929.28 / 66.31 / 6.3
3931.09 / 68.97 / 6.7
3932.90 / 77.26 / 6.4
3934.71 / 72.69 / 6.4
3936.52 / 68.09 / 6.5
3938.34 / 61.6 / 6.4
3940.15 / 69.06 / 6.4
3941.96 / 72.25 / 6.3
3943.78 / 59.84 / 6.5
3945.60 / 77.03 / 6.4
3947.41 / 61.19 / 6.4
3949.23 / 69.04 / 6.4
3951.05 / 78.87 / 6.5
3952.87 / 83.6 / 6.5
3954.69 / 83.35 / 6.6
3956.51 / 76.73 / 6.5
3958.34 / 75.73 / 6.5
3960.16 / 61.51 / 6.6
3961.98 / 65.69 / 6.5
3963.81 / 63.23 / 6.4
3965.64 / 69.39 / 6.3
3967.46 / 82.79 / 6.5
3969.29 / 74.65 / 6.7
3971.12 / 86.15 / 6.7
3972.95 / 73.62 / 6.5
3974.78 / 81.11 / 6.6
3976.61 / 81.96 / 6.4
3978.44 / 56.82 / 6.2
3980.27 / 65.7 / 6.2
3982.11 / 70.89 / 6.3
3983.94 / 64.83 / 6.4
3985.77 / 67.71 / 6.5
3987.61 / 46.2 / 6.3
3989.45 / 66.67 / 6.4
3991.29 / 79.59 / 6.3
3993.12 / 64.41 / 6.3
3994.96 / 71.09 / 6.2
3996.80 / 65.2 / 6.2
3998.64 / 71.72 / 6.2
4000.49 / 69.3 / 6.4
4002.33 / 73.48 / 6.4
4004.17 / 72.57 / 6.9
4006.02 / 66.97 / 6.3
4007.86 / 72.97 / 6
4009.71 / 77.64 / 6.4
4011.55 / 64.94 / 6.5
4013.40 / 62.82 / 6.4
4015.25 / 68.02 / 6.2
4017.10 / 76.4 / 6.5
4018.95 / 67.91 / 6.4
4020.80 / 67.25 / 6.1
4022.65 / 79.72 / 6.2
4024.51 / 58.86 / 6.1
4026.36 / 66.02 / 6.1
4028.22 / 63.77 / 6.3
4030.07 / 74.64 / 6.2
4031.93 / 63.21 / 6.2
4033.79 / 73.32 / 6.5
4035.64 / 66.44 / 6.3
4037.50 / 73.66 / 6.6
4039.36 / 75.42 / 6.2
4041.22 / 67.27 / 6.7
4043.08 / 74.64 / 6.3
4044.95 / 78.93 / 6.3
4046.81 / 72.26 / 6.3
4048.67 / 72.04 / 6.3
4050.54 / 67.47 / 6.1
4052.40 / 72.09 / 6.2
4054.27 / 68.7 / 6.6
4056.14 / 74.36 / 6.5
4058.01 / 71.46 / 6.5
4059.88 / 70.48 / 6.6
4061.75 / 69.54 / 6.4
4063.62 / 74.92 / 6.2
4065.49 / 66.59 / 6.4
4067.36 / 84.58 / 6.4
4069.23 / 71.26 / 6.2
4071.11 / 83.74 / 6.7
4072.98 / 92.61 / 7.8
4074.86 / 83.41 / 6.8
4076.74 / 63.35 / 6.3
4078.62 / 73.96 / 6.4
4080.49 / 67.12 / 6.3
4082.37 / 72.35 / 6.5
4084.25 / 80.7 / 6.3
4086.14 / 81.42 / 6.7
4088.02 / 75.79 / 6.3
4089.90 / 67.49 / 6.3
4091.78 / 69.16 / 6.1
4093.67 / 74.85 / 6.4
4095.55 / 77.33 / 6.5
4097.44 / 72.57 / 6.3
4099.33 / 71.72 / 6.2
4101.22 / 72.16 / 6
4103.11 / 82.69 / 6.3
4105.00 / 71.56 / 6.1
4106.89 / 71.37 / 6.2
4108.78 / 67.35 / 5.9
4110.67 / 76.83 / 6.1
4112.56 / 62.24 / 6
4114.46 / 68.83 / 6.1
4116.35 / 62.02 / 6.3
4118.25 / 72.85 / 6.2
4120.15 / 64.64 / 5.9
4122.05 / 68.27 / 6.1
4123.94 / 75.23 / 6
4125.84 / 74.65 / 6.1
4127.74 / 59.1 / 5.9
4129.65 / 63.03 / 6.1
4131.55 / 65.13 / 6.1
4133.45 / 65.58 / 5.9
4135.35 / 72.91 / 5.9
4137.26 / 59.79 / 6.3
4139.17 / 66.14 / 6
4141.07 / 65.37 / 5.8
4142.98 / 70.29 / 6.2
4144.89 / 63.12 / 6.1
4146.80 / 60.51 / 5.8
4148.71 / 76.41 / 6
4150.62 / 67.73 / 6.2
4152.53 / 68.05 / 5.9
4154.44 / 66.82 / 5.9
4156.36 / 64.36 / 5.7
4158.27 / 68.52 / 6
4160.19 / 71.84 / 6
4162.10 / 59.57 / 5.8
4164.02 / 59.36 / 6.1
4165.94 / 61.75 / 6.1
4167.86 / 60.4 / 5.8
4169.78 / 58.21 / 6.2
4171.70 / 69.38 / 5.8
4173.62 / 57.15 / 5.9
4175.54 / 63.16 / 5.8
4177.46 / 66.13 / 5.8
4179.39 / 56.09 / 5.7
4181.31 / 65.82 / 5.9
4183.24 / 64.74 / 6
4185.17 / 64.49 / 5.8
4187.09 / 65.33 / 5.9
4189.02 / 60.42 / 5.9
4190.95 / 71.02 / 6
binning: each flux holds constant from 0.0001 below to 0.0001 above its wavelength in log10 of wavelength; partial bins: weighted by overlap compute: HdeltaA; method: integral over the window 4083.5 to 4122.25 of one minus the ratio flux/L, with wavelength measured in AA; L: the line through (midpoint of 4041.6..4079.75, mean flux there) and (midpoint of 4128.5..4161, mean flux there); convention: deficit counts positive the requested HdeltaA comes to -0.8 AA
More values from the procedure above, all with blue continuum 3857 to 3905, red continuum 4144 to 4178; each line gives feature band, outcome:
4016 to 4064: 1.0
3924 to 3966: 3.8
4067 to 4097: -2.8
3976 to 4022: 3.9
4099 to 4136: -1.1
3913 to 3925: 1.5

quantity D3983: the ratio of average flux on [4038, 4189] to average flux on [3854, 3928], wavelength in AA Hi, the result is 0.88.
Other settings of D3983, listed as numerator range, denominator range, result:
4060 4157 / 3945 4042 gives 1.01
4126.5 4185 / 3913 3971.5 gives 0.90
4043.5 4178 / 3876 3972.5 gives 0.95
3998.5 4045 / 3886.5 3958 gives 0.96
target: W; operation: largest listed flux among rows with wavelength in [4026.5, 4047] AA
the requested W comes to 78.93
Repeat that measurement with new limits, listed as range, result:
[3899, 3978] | 87.93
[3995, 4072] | 84.58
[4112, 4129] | 75.23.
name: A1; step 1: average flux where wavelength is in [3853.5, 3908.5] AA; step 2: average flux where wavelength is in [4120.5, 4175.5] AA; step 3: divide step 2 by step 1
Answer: 0.8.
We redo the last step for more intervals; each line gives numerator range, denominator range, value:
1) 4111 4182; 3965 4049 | 0.93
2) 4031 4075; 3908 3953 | 1.04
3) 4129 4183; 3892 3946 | 0.89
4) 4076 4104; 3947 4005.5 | 1.03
